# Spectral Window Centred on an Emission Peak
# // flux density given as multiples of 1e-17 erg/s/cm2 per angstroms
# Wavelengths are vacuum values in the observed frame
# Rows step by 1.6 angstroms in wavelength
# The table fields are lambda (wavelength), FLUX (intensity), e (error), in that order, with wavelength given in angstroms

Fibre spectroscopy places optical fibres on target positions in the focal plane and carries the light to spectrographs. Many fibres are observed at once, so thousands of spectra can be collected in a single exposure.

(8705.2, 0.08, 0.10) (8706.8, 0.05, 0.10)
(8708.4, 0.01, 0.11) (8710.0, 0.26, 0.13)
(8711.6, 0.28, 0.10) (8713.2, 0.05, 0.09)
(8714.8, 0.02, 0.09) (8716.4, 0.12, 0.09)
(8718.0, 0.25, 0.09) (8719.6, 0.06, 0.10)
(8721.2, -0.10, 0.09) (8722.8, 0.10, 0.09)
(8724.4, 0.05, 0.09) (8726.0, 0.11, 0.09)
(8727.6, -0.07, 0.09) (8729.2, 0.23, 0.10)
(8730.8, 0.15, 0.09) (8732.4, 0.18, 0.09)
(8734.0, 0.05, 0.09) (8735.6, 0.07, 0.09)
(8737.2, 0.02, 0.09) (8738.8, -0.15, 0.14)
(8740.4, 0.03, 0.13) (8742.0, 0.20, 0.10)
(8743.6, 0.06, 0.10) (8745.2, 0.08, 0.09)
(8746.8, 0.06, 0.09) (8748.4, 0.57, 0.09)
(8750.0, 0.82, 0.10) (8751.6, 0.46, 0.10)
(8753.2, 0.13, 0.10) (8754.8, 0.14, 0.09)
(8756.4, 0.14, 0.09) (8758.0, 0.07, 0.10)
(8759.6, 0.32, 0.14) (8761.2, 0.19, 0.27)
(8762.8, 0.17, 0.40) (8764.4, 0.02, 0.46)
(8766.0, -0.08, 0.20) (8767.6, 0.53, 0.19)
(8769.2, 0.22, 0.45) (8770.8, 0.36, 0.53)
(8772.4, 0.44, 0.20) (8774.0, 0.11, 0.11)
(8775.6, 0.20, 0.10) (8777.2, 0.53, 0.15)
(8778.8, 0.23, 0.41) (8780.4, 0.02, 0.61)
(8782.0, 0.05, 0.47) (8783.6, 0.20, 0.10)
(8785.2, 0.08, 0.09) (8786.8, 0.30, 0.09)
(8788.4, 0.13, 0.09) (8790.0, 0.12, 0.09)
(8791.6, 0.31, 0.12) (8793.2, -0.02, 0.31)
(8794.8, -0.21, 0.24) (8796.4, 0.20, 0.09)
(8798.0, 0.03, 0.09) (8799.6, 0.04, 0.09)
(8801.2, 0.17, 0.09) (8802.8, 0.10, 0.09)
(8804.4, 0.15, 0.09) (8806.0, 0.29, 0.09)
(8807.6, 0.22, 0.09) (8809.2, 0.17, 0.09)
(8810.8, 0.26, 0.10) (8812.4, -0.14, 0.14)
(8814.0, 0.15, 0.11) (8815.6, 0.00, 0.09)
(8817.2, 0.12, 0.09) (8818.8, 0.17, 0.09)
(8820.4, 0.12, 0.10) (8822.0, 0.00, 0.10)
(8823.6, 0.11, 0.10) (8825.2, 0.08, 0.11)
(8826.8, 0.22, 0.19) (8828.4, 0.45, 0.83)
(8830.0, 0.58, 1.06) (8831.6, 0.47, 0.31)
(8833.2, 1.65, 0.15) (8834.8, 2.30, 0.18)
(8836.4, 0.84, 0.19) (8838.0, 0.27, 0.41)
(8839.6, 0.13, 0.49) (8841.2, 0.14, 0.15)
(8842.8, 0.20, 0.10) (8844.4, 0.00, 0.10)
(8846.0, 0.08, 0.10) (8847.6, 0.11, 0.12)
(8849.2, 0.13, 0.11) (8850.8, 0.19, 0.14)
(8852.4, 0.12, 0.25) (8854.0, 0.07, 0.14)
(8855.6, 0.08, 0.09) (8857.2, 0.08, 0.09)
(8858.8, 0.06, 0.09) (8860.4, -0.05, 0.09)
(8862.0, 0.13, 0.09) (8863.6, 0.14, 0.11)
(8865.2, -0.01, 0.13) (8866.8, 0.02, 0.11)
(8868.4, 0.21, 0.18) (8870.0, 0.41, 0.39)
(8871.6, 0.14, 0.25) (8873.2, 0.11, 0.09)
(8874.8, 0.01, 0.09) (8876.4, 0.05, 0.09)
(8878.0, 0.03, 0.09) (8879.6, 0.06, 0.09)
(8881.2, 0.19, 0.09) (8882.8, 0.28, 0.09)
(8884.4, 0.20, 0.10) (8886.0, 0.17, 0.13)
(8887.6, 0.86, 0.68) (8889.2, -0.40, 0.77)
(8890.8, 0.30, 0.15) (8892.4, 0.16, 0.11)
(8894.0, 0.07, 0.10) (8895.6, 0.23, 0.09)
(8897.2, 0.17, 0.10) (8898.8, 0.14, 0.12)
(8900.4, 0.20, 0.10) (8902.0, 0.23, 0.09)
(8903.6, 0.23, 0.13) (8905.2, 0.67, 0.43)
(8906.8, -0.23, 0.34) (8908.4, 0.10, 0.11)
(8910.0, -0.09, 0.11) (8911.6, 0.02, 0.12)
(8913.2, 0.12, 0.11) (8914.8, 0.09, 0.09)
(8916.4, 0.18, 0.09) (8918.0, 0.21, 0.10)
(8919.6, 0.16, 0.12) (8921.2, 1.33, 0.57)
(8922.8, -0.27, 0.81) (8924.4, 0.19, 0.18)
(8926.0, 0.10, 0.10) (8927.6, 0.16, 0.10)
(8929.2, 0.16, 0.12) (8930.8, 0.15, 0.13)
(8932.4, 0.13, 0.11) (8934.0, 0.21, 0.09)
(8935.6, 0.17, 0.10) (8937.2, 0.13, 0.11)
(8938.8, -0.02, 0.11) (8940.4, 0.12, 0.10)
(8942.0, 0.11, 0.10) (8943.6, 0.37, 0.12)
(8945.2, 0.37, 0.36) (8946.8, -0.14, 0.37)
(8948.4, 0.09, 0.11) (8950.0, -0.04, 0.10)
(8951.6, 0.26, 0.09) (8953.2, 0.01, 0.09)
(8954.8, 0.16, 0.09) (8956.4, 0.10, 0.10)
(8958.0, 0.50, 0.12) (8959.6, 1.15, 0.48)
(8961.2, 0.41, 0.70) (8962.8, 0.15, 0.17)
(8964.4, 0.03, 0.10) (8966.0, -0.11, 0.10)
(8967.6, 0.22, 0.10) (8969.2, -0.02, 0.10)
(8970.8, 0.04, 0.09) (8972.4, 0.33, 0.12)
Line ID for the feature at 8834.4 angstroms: [O III]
